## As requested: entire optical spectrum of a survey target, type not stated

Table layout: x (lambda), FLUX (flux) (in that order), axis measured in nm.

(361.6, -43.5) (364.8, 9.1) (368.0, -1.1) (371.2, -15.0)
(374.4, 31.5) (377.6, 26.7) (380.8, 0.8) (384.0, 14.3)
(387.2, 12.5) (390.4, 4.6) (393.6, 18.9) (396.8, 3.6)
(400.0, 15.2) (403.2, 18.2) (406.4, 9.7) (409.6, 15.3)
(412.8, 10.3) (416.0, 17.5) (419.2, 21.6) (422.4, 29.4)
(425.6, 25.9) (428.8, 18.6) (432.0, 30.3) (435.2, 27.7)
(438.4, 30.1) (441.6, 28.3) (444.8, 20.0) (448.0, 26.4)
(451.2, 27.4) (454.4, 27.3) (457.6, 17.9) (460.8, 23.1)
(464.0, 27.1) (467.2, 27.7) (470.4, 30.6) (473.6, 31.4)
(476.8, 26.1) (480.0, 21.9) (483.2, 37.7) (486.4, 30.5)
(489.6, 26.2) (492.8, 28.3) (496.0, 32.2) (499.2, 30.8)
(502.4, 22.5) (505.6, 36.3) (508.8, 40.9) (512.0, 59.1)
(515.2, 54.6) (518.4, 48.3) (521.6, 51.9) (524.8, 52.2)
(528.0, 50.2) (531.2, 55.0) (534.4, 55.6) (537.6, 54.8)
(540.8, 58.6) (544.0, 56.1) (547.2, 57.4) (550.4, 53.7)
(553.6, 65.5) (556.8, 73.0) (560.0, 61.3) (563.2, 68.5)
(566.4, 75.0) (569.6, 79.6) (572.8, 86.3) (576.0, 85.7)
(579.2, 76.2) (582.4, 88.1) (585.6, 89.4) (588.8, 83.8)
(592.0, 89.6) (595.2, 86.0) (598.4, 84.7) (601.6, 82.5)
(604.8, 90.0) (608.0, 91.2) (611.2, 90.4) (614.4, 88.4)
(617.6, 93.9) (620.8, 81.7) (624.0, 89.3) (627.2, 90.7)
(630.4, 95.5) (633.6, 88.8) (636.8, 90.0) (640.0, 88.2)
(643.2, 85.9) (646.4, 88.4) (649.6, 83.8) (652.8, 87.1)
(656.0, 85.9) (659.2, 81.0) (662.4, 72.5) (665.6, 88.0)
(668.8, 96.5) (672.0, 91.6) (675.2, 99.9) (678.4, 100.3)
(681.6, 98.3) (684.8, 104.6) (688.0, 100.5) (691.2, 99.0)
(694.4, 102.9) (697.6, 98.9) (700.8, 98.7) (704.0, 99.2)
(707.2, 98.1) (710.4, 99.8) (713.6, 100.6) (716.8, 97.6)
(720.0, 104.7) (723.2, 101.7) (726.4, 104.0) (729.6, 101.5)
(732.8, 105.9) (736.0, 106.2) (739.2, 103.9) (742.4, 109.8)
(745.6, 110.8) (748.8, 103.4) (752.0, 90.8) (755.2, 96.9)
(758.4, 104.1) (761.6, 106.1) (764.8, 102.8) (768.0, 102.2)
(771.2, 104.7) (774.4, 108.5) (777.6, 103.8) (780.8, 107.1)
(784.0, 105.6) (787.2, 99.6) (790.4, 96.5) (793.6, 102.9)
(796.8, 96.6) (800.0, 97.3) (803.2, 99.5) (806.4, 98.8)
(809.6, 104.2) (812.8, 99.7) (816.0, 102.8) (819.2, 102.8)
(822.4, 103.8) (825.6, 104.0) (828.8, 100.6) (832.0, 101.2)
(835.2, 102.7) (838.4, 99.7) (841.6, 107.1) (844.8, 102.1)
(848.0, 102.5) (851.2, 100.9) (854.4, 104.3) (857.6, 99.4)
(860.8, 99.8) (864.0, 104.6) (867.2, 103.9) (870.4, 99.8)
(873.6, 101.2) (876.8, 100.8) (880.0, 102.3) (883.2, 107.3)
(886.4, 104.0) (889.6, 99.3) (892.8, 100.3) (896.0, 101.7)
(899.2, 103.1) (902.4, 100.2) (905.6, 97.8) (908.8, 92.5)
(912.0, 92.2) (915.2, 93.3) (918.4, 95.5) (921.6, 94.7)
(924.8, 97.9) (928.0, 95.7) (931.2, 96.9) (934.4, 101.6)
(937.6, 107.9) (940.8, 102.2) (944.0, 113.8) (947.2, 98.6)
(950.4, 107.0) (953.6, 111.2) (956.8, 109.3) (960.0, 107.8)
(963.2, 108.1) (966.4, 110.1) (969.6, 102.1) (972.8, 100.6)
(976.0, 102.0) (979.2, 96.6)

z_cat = 0.28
